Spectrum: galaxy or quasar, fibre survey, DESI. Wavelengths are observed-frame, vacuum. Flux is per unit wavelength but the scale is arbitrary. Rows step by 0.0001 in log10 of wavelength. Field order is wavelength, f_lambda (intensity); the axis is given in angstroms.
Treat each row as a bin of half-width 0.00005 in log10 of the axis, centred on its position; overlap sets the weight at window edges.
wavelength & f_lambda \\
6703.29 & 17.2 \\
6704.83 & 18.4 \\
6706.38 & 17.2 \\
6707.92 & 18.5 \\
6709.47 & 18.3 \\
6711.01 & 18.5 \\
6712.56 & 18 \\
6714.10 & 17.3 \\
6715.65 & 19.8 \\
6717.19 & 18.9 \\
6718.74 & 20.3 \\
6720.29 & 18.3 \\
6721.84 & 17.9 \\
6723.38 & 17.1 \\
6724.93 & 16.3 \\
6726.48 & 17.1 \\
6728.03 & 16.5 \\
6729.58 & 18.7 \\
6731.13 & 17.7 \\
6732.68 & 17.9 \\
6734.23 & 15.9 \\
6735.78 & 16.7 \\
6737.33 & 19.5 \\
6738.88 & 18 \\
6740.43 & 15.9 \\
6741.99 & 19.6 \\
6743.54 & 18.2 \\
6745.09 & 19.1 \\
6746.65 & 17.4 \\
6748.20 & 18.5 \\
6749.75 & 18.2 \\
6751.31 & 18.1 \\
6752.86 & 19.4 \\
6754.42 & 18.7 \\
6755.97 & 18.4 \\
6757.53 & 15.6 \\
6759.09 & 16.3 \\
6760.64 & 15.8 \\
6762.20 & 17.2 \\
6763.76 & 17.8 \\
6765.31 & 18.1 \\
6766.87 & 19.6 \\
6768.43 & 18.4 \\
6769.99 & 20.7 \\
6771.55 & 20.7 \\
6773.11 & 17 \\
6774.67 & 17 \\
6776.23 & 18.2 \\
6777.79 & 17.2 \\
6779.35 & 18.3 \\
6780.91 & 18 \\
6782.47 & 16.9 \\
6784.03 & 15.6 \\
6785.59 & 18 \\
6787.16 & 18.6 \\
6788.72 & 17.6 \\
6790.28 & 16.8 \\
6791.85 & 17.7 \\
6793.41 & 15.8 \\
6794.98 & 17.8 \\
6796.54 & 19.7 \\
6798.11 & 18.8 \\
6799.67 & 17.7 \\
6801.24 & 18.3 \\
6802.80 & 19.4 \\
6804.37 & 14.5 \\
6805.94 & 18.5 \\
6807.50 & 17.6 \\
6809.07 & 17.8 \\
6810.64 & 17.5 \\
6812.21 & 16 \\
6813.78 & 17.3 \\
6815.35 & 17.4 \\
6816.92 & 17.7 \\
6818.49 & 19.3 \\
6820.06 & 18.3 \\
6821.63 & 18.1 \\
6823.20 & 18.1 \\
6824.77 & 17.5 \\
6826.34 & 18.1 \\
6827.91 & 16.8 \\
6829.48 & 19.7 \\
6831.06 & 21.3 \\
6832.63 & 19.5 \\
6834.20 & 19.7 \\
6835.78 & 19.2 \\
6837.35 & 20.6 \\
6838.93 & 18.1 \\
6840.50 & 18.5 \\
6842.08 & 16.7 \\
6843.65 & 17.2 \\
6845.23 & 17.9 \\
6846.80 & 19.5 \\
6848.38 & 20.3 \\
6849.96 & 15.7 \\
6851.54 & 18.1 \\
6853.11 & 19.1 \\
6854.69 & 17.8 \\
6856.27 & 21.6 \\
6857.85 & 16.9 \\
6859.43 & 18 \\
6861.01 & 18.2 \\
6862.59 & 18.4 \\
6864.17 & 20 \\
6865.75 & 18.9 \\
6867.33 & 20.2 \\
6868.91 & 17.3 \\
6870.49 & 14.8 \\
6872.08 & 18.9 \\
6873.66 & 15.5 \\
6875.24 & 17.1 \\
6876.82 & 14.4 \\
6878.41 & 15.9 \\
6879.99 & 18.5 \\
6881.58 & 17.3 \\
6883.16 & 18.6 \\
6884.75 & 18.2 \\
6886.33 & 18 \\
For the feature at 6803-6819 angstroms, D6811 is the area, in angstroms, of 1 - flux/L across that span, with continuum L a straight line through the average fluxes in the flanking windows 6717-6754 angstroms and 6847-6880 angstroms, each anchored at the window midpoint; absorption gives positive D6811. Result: 0.5 angstroms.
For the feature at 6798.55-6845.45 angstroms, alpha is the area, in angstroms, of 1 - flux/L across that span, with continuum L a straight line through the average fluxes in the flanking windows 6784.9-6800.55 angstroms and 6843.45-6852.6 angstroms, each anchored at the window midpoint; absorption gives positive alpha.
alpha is -0.3 angstroms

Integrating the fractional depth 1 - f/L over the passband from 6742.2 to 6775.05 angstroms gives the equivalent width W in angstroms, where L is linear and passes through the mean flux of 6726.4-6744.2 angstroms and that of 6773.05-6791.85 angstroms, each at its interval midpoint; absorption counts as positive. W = -1.1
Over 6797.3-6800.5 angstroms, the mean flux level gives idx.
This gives 18.2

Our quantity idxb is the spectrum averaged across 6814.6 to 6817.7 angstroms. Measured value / 17.5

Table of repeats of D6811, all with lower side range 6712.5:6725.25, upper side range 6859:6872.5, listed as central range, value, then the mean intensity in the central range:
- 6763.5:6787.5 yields 0.2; 18.1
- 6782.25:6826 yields 1.5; 17.7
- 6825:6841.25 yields -0.7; 19.1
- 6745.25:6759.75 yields 0.3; 17.9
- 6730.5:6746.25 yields 0.4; 17.8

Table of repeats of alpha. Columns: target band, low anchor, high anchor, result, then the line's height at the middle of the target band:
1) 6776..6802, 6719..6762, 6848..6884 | 0.1 angstroms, 17.8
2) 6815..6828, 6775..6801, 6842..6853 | -0.1 angstroms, 17.9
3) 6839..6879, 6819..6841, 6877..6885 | 0.3 angstroms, 18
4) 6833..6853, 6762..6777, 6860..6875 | -0.4 angstroms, 18.1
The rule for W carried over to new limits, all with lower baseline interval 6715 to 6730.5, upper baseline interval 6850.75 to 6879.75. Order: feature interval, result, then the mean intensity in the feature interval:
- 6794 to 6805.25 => 0.0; 18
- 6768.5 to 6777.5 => -0.3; 18.6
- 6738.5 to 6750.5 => -0.1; 18.1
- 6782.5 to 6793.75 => 0.5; 17.2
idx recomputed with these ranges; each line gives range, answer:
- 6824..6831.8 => 18.7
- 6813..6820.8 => 18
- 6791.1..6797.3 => 17.8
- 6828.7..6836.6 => 19.9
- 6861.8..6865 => 19.2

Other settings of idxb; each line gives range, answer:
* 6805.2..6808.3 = 18.1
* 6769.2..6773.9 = 19.4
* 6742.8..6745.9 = 18.6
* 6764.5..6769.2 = 18.7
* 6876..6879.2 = 15.2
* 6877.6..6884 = 17.6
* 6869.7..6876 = 16.6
